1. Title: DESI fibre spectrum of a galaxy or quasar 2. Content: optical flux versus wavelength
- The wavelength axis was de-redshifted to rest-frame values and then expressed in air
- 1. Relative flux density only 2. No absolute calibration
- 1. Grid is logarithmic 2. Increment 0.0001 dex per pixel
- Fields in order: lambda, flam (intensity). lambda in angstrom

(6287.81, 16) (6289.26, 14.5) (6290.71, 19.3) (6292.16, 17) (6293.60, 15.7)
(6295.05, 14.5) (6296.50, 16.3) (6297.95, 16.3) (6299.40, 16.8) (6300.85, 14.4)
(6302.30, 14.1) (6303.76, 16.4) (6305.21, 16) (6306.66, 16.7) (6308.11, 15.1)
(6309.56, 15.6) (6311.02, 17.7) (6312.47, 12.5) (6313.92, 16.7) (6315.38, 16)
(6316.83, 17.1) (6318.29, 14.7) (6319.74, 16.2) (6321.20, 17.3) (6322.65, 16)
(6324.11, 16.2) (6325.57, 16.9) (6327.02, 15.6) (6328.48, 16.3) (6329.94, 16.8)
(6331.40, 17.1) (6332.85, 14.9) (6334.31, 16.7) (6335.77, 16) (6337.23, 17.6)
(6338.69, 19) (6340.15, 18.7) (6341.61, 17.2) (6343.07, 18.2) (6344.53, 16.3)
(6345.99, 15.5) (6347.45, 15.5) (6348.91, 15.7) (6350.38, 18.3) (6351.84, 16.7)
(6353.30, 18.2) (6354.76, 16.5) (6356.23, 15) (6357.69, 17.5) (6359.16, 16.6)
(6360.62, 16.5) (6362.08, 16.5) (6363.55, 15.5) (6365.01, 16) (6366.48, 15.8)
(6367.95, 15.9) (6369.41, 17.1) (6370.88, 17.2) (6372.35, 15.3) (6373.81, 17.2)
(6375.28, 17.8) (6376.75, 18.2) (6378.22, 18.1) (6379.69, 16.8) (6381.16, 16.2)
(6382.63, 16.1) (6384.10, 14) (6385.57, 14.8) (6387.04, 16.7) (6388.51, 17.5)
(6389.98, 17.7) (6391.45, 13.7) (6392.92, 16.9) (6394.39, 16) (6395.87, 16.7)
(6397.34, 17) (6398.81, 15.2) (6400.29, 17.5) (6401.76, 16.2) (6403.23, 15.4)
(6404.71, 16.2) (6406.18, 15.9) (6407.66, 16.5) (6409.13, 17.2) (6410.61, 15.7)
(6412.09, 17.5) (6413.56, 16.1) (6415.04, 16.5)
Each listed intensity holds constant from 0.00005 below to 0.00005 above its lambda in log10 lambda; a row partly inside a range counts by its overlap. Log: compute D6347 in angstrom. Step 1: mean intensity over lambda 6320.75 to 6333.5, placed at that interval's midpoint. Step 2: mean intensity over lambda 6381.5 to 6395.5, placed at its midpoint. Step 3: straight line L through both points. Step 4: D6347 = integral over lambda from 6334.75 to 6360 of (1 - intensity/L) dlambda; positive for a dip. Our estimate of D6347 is -1.2 angstrom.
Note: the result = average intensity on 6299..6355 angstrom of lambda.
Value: 16.4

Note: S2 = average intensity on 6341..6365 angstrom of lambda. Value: 16.6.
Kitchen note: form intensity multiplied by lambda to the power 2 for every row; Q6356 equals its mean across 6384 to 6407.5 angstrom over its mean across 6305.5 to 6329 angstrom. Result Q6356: 1.03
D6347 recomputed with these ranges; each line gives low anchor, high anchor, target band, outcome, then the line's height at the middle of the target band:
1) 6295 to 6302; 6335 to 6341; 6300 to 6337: 1.68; 16.8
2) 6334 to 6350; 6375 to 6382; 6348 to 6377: 0.93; 17.2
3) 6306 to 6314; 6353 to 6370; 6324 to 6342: -1.00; 16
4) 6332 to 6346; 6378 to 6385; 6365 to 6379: -0.53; 16.3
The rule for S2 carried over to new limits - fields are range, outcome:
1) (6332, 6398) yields 16.6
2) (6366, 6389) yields 16.5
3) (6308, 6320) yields 15.7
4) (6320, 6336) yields 16.3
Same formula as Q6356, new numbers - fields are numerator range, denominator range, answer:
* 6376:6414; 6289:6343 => 1.03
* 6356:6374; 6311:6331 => 1.03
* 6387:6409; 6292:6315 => 1.07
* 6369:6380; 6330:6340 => 1.03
